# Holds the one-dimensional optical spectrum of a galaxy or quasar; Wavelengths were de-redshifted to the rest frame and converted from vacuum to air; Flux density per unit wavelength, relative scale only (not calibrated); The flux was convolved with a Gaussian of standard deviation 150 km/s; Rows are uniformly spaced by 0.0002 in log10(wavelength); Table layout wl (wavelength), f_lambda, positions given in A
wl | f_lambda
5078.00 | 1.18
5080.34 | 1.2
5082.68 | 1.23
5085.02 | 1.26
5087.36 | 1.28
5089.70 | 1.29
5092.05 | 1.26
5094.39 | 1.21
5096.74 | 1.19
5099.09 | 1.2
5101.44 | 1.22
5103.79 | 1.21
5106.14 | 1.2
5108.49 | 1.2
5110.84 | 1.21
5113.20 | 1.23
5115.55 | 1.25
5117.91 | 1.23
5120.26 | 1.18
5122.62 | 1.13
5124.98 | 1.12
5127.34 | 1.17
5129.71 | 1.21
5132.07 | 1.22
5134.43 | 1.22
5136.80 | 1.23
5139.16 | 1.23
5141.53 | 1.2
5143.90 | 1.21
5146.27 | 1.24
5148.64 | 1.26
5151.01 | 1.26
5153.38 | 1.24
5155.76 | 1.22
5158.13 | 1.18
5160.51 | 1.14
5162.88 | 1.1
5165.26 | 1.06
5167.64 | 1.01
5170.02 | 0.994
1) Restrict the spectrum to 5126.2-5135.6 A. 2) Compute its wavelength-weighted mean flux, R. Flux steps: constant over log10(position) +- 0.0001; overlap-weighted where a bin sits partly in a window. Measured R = 1.2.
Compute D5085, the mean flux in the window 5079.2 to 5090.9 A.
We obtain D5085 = 1.25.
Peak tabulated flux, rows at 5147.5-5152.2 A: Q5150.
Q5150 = 1.26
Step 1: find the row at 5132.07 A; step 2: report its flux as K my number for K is 1.22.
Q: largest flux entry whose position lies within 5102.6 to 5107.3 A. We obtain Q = 1.21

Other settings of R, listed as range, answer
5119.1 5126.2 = 1.14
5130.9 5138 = 1.22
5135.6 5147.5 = 1.22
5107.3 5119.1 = 1.22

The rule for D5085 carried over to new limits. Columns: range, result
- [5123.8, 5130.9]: 1.17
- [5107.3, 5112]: 1.21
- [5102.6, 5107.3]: 1.21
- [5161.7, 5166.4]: 1.08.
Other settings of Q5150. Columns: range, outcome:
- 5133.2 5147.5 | 1.24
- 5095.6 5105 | 1.22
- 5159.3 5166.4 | 1.14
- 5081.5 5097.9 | 1.29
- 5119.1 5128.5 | 1.18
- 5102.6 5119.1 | 1.25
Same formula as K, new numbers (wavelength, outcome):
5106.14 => 1.2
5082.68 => 1.23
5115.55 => 1.25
